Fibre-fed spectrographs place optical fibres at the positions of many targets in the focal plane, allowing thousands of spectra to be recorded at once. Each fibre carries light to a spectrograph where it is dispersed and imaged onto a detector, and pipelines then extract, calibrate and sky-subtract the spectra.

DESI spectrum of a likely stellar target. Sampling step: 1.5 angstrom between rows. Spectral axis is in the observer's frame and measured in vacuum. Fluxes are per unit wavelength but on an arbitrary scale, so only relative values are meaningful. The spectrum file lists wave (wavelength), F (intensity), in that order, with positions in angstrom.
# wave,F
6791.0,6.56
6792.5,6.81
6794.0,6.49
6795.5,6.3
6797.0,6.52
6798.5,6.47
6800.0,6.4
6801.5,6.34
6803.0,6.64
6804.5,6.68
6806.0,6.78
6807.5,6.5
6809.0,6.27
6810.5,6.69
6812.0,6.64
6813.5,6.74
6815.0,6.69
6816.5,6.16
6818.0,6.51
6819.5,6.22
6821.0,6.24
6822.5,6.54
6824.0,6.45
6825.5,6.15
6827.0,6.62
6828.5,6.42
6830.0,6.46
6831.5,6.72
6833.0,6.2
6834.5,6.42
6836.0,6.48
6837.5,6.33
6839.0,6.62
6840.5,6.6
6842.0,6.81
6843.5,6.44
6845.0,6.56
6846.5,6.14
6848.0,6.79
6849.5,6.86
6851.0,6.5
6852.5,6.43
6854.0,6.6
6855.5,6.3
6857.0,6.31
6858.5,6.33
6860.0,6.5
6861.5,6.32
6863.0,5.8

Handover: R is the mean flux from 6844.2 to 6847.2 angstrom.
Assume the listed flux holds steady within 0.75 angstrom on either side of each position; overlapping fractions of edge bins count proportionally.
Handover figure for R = 6.36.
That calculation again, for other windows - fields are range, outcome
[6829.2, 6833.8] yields 6.46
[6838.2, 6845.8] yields 6.6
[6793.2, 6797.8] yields 6.44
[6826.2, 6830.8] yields 6.5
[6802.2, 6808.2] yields 6.65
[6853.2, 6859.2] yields 6.39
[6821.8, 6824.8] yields 6.49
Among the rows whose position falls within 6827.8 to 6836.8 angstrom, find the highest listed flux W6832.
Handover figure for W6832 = 6.72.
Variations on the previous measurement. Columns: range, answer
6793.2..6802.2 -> 6.52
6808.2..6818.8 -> 6.74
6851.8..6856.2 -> 6.6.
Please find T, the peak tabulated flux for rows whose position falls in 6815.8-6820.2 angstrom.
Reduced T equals 6.51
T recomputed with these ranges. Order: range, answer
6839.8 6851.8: 6.86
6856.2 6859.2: 6.33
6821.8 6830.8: 6.62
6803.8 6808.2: 6.78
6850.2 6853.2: 6.5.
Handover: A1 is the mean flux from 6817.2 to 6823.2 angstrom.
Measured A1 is 6.37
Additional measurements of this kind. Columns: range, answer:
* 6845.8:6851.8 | 6.57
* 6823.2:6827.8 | 6.41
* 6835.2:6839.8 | 6.48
